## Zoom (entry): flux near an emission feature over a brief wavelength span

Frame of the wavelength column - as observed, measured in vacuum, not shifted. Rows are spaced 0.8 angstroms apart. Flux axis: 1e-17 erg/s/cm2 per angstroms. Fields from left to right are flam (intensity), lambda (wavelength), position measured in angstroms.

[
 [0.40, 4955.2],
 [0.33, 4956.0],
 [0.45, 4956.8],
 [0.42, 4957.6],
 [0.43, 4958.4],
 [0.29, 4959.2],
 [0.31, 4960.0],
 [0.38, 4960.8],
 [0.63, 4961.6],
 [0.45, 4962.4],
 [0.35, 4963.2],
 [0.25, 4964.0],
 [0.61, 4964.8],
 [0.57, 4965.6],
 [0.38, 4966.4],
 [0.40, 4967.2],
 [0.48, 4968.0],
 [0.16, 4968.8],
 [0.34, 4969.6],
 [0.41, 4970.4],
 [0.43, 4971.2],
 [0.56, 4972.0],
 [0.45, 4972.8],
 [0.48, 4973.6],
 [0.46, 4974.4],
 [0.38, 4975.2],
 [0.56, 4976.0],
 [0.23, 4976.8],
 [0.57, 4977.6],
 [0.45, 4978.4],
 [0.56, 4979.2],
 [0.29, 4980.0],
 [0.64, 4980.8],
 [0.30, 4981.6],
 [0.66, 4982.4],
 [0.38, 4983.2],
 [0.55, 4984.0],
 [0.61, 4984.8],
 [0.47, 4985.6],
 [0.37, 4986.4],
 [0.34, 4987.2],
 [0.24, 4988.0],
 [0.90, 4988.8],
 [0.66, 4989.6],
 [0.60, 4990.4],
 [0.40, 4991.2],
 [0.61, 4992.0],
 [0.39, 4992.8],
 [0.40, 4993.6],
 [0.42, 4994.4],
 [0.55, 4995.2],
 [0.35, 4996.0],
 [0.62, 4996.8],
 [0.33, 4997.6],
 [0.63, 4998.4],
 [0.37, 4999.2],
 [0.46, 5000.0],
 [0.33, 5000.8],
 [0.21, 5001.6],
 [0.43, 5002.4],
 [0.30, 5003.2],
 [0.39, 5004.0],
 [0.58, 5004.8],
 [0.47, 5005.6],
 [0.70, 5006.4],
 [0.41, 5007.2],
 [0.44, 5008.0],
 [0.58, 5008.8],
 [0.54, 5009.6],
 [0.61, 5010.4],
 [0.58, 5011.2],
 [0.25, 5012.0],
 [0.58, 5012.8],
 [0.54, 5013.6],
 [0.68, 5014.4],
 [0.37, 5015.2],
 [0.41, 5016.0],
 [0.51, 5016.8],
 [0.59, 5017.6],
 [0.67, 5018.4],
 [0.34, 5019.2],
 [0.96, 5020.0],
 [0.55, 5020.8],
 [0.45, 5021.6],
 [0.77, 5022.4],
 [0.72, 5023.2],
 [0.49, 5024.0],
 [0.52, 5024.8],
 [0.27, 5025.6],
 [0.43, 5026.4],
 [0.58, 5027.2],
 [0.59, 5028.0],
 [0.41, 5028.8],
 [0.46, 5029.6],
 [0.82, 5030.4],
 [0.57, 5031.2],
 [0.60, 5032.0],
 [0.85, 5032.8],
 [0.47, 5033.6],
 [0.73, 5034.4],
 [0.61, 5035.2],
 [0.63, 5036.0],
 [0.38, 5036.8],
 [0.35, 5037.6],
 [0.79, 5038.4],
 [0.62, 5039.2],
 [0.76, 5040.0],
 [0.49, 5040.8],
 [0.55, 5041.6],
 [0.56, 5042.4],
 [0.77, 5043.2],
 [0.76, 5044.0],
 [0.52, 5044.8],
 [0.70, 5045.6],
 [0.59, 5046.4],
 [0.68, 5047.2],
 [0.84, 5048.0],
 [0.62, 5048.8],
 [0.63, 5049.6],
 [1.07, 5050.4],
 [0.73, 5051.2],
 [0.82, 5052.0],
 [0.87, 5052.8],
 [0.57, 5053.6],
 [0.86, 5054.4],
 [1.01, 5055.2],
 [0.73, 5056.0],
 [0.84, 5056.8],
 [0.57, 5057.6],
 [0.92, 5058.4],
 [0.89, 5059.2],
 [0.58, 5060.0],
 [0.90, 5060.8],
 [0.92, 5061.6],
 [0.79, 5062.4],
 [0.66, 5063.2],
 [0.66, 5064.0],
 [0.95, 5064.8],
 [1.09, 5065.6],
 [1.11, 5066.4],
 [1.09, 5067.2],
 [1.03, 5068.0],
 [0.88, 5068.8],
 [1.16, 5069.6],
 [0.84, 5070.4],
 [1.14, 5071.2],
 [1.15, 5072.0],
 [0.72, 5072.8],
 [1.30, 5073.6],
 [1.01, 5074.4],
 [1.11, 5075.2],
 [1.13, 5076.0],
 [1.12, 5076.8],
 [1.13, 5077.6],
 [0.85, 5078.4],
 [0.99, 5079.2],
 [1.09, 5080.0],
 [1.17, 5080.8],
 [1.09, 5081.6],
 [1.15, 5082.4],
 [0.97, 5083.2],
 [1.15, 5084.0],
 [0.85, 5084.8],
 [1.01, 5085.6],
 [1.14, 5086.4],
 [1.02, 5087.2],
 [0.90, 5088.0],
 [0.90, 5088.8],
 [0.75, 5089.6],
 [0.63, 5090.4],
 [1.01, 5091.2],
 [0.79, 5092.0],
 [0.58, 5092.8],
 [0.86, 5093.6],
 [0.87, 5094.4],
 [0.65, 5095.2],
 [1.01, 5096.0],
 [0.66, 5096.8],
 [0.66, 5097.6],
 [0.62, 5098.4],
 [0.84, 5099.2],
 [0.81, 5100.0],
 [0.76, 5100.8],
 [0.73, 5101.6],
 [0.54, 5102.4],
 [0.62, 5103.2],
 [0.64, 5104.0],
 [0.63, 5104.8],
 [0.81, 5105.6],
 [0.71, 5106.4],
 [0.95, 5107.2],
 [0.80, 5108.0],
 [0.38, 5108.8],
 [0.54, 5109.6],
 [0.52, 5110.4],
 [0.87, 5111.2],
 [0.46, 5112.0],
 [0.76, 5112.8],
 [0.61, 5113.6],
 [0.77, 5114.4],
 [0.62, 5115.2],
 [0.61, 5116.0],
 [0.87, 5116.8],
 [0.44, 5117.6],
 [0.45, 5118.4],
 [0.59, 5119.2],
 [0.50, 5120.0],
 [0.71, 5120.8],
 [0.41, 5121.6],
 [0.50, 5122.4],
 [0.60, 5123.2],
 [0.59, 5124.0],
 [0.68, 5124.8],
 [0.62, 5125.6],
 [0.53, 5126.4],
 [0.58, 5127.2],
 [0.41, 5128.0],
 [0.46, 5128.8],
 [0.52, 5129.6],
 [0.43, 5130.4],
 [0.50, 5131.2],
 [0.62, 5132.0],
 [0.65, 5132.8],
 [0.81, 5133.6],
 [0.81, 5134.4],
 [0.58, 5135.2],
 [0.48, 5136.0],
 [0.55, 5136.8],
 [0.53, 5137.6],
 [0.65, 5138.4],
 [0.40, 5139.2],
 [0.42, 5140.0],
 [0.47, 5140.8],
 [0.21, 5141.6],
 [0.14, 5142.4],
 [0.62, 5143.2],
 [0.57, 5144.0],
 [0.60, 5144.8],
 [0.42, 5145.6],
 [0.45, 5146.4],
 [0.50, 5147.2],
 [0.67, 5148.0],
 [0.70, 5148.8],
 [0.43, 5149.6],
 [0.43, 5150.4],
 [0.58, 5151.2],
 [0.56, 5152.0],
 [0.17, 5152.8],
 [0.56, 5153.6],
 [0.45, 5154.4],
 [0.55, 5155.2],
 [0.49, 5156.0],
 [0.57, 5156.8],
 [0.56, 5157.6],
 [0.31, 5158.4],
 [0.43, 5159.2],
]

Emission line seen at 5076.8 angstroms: C IV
